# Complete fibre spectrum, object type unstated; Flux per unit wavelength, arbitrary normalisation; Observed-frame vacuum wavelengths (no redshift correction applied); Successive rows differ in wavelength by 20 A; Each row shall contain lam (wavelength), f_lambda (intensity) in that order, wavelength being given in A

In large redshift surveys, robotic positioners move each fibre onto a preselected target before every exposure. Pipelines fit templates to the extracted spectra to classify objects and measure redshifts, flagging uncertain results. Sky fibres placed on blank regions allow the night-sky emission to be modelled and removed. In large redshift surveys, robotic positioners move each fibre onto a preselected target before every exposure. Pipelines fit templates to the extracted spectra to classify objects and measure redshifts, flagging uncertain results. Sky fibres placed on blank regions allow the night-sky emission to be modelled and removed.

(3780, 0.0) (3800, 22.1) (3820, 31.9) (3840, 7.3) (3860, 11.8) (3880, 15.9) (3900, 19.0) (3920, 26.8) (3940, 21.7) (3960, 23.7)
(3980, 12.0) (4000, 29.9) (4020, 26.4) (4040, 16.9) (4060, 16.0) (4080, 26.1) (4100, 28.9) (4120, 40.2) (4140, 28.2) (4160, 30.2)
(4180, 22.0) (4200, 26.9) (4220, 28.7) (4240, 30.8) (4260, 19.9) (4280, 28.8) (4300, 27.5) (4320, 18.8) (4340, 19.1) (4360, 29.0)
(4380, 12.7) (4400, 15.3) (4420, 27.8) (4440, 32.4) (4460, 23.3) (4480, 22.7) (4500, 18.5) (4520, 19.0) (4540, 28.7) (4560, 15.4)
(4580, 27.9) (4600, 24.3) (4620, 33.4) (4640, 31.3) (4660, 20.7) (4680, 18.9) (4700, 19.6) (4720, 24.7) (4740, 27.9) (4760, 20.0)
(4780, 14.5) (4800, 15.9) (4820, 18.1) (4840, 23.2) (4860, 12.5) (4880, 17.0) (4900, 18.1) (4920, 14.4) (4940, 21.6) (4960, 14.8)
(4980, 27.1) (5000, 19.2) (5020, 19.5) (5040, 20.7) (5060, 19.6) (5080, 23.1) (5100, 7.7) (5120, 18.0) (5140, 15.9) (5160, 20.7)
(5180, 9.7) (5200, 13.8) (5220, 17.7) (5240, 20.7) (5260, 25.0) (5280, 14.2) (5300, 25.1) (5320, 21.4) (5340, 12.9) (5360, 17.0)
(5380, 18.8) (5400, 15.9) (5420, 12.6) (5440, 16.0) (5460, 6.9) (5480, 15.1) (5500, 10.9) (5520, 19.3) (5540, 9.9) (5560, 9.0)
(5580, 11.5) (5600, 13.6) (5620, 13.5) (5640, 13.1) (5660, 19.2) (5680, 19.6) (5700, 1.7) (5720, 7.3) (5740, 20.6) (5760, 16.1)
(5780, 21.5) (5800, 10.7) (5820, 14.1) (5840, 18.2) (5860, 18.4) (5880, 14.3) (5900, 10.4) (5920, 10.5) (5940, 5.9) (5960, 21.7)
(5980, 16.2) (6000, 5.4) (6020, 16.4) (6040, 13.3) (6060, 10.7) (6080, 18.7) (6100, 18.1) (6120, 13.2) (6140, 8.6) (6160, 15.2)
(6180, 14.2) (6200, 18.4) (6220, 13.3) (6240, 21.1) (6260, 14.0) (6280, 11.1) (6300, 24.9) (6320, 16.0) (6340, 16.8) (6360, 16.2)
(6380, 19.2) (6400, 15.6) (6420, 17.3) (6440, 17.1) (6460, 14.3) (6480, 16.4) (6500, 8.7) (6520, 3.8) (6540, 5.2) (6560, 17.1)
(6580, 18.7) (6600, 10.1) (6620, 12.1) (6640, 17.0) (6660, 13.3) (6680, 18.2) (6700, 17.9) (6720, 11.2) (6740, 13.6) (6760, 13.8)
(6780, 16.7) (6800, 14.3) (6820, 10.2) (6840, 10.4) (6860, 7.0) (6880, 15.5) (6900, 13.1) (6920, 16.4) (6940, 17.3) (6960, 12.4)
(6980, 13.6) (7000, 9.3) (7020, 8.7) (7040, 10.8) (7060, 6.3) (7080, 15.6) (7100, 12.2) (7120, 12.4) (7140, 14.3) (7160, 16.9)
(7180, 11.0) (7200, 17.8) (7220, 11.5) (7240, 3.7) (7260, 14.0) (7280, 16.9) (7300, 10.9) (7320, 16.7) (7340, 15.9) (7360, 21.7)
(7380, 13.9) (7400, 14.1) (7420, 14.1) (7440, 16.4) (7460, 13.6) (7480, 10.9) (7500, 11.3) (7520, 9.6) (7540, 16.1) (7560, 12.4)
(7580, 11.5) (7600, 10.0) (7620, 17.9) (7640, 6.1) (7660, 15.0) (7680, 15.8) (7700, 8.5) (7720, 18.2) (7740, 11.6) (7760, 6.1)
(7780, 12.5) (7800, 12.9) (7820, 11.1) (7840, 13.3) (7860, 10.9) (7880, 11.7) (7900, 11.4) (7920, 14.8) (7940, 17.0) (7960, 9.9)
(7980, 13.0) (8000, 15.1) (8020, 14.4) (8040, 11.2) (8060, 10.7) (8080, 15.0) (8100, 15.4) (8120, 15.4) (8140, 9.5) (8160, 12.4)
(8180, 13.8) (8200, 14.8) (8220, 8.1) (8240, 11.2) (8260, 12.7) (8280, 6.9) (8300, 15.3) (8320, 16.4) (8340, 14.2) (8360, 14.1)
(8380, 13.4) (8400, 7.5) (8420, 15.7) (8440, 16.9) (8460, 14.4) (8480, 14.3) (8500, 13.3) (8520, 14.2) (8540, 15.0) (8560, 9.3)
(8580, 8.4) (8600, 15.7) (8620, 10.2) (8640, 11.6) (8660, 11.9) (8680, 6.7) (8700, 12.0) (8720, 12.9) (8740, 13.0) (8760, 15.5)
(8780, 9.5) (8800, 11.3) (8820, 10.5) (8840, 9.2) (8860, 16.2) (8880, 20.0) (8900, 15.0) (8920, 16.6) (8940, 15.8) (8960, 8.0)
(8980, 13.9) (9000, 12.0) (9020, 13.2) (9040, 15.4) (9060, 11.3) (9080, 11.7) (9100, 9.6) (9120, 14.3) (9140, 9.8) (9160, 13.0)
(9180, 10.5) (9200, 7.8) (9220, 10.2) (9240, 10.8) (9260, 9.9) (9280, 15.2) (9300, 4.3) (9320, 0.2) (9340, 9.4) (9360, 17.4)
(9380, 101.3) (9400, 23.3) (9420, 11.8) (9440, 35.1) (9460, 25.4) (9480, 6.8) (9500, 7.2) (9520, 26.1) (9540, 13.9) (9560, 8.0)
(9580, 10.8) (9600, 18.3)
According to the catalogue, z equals 1.517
